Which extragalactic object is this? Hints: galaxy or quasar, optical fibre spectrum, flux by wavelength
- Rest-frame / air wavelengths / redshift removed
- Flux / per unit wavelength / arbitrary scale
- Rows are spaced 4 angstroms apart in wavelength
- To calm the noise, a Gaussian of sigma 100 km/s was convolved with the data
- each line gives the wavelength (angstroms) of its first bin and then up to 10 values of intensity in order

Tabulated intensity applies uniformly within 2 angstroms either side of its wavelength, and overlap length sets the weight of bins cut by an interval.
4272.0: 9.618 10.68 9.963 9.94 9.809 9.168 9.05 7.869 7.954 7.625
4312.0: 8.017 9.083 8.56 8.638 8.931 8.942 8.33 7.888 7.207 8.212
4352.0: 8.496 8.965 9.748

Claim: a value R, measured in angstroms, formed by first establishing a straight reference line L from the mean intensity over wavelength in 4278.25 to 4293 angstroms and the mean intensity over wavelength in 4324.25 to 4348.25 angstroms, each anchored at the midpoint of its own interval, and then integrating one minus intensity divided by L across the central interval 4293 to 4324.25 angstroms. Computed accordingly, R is 2.46 angstroms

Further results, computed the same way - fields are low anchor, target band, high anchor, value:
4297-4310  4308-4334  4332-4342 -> -1.6 angstroms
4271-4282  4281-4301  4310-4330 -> 0.8 angstroms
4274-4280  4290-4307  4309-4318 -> 1.5 angstroms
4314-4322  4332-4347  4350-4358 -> 1.3 angstroms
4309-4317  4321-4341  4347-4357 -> -0.3 angstroms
